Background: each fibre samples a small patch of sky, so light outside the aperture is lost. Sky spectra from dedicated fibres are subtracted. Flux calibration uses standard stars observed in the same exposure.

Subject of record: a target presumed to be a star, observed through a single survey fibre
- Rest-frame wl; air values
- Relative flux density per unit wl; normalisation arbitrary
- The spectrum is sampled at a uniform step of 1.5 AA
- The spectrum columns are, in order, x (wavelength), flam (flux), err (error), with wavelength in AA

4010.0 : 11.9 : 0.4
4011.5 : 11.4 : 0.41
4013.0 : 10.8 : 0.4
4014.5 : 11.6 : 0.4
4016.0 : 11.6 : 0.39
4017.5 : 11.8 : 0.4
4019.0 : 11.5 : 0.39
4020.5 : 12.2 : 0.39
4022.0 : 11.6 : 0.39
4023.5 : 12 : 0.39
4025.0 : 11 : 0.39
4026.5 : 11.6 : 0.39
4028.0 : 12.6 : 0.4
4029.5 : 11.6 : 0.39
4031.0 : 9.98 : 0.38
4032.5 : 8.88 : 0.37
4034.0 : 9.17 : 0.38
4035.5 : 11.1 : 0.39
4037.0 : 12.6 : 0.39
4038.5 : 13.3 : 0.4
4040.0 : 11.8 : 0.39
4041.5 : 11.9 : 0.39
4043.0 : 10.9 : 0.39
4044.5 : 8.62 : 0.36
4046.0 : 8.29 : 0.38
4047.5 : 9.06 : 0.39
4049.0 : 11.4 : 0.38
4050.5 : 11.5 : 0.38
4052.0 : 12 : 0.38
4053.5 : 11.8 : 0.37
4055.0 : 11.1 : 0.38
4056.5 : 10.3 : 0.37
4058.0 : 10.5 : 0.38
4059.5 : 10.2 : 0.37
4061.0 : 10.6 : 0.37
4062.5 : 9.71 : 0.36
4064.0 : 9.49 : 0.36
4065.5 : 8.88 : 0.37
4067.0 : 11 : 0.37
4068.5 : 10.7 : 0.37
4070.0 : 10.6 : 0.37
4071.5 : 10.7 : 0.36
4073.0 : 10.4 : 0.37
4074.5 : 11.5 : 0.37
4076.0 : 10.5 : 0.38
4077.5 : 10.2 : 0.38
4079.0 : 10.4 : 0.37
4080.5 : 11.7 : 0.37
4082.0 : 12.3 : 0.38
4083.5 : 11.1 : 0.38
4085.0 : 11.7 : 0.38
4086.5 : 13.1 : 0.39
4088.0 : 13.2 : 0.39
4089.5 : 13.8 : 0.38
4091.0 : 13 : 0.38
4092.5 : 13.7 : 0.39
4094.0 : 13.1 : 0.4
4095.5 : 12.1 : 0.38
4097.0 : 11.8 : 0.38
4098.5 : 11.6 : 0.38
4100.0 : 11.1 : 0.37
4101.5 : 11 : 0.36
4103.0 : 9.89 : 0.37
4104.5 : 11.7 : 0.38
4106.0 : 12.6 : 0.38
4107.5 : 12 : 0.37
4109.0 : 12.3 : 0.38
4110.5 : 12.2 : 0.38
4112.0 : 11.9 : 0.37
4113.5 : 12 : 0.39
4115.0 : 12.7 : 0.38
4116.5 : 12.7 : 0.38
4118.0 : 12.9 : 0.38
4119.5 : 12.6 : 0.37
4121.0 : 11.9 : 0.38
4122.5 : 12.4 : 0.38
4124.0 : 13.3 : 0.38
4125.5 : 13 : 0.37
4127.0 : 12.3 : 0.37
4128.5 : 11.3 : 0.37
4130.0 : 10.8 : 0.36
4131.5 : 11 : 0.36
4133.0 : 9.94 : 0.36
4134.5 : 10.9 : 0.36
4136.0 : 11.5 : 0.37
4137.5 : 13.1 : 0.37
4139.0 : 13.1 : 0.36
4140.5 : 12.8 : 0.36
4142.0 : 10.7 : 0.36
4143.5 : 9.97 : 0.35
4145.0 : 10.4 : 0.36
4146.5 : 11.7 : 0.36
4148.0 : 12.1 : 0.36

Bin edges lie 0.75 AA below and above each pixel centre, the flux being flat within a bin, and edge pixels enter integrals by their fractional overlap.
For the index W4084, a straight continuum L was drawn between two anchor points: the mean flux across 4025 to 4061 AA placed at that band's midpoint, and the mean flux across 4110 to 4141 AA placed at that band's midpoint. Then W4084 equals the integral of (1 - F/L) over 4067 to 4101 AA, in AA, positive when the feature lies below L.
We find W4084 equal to -0.7 AA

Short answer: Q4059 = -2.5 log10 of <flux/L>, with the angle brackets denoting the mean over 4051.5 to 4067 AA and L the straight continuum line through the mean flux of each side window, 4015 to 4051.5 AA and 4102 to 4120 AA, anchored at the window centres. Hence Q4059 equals 0.10 mag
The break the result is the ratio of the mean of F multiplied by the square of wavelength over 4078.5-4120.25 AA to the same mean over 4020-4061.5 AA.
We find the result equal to 1.1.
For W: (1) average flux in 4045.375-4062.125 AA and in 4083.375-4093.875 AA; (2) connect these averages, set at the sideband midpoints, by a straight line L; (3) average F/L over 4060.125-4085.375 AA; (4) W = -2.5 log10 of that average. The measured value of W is 0.117 mag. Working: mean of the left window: 10.6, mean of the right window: 12.9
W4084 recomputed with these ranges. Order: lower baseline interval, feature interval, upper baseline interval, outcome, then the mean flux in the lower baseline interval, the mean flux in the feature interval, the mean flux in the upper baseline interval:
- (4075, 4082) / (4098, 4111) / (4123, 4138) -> -0.3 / 10.9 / 11.6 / 11.7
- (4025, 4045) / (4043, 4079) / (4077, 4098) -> 3.9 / 11.1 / 10.4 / 12.2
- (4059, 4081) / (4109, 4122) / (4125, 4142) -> -1.1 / 10.4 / 12.4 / 11.7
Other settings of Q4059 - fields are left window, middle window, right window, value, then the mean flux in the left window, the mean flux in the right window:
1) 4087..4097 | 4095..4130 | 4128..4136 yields -0.01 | 13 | 10.8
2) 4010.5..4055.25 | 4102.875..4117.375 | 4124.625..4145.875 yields -0.06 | 11.2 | 11.5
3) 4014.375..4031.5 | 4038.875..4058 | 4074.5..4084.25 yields 0.06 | 11.6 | 11.1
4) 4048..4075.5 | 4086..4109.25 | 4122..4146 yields -0.10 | 10.7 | 11.6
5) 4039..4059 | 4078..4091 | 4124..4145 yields -0.10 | 10.7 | 11.6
